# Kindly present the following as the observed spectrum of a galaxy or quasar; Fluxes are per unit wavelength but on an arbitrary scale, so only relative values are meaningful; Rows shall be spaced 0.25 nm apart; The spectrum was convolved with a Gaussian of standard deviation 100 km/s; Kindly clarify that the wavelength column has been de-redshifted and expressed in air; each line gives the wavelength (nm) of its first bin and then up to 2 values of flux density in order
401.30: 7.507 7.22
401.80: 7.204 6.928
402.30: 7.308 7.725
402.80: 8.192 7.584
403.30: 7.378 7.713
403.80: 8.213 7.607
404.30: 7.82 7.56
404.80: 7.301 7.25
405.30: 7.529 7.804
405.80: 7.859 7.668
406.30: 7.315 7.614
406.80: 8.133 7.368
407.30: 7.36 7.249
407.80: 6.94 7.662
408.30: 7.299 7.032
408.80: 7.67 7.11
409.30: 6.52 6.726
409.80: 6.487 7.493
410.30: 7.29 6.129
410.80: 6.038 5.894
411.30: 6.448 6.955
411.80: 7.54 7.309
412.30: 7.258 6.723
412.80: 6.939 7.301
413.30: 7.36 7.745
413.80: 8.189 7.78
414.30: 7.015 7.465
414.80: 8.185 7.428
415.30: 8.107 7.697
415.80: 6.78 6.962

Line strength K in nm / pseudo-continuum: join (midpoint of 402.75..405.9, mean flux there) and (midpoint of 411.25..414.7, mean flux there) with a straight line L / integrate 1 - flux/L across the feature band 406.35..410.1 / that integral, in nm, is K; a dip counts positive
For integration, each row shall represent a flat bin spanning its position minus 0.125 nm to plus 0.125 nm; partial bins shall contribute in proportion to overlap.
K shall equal 0.13 nm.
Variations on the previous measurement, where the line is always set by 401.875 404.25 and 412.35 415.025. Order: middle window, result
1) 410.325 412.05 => 0.21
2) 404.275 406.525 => 0.01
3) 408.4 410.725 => 0.19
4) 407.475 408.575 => 0.04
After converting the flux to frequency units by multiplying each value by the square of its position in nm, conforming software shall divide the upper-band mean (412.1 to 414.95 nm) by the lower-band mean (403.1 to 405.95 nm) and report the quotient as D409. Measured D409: 1.0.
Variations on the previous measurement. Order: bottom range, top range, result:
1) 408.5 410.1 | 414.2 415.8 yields 1.12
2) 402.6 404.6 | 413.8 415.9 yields 1.03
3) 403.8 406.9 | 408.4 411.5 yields 0.90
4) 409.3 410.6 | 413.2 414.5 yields 1.14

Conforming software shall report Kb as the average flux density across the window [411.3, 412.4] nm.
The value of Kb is 7.17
